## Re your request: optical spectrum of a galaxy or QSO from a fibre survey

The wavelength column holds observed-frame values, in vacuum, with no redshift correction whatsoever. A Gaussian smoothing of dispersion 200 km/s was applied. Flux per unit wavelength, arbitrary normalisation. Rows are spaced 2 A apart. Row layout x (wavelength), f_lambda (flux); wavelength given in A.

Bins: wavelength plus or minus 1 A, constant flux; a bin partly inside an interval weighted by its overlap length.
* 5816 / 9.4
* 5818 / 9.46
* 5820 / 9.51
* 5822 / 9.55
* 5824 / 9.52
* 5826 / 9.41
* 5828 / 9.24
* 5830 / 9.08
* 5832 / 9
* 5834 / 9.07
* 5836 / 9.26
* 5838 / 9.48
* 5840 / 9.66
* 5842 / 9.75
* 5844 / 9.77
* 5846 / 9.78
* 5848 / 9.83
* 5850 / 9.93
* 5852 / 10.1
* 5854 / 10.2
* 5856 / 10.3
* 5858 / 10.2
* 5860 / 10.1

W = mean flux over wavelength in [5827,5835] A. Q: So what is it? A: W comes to 9.1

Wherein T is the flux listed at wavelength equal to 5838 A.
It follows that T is 9.48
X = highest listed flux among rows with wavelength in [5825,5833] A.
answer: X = 9.41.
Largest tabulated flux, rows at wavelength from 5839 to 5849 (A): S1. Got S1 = 9.83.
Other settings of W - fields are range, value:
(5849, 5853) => 10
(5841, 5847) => 9.77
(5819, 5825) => 9.53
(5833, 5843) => 9.44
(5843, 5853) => 9.88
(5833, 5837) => 9.16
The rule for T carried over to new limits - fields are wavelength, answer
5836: 9.26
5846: 9.78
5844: 9.77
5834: 9.07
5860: 10.1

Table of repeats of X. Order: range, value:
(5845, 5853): 10.1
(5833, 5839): 9.48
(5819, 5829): 9.55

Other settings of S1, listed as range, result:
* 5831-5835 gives 9.07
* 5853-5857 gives 10.3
